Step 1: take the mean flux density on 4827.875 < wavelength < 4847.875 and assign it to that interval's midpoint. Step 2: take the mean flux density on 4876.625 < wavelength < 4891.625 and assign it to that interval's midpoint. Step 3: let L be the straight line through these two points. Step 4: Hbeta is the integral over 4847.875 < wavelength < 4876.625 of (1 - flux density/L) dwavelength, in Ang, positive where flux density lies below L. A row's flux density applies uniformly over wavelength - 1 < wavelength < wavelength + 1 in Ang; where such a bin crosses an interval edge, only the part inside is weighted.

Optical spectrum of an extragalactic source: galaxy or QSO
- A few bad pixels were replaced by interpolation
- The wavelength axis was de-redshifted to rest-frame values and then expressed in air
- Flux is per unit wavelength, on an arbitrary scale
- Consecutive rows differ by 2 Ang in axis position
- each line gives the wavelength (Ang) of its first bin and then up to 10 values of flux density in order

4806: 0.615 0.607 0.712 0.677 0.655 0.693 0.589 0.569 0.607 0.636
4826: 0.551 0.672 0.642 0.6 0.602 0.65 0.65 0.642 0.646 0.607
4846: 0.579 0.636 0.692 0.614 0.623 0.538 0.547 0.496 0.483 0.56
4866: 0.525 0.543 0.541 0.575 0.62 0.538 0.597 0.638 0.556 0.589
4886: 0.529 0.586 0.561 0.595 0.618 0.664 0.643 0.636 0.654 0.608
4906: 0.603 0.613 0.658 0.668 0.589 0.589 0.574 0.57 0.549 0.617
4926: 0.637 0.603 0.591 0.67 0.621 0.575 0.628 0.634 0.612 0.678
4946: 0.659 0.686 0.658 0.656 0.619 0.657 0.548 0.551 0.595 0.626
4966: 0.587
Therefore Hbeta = 1.7 Ang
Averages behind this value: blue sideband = 0.627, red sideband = 0.579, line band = 0.567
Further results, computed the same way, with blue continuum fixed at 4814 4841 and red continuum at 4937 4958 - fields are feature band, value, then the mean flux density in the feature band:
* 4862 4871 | 1.4 Ang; 0.536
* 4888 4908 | 0.6 Ang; 0.618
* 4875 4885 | 0.8 Ang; 0.584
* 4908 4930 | 1.2 Ang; 0.605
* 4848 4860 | 0.6 Ang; 0.597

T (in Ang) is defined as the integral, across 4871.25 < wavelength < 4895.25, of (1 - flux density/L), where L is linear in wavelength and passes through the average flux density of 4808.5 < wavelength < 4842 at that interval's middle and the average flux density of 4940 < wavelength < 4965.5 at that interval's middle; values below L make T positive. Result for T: 1.8 Ang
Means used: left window 0.634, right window 0.628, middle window 0.584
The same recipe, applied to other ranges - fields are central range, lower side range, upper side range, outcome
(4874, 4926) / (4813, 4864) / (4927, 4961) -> 1.3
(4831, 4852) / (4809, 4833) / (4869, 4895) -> -0.5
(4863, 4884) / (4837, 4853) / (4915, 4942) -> 1.8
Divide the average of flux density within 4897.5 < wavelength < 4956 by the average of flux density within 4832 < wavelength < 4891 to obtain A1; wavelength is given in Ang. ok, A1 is 1.07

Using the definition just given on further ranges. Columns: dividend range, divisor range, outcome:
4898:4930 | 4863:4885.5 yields 1.07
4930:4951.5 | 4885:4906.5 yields 1.05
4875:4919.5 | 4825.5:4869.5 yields 1.02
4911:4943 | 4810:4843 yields 0.96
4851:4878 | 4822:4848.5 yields 0.89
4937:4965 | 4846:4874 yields 1.10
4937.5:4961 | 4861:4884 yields 1.12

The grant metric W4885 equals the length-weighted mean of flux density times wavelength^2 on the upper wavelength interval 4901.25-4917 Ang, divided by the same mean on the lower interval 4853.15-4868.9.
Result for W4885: 1.2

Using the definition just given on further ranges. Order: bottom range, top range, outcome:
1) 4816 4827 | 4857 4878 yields 0.93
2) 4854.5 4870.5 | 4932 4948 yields 1.23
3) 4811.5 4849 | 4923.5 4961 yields 1.05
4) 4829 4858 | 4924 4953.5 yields 1.07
